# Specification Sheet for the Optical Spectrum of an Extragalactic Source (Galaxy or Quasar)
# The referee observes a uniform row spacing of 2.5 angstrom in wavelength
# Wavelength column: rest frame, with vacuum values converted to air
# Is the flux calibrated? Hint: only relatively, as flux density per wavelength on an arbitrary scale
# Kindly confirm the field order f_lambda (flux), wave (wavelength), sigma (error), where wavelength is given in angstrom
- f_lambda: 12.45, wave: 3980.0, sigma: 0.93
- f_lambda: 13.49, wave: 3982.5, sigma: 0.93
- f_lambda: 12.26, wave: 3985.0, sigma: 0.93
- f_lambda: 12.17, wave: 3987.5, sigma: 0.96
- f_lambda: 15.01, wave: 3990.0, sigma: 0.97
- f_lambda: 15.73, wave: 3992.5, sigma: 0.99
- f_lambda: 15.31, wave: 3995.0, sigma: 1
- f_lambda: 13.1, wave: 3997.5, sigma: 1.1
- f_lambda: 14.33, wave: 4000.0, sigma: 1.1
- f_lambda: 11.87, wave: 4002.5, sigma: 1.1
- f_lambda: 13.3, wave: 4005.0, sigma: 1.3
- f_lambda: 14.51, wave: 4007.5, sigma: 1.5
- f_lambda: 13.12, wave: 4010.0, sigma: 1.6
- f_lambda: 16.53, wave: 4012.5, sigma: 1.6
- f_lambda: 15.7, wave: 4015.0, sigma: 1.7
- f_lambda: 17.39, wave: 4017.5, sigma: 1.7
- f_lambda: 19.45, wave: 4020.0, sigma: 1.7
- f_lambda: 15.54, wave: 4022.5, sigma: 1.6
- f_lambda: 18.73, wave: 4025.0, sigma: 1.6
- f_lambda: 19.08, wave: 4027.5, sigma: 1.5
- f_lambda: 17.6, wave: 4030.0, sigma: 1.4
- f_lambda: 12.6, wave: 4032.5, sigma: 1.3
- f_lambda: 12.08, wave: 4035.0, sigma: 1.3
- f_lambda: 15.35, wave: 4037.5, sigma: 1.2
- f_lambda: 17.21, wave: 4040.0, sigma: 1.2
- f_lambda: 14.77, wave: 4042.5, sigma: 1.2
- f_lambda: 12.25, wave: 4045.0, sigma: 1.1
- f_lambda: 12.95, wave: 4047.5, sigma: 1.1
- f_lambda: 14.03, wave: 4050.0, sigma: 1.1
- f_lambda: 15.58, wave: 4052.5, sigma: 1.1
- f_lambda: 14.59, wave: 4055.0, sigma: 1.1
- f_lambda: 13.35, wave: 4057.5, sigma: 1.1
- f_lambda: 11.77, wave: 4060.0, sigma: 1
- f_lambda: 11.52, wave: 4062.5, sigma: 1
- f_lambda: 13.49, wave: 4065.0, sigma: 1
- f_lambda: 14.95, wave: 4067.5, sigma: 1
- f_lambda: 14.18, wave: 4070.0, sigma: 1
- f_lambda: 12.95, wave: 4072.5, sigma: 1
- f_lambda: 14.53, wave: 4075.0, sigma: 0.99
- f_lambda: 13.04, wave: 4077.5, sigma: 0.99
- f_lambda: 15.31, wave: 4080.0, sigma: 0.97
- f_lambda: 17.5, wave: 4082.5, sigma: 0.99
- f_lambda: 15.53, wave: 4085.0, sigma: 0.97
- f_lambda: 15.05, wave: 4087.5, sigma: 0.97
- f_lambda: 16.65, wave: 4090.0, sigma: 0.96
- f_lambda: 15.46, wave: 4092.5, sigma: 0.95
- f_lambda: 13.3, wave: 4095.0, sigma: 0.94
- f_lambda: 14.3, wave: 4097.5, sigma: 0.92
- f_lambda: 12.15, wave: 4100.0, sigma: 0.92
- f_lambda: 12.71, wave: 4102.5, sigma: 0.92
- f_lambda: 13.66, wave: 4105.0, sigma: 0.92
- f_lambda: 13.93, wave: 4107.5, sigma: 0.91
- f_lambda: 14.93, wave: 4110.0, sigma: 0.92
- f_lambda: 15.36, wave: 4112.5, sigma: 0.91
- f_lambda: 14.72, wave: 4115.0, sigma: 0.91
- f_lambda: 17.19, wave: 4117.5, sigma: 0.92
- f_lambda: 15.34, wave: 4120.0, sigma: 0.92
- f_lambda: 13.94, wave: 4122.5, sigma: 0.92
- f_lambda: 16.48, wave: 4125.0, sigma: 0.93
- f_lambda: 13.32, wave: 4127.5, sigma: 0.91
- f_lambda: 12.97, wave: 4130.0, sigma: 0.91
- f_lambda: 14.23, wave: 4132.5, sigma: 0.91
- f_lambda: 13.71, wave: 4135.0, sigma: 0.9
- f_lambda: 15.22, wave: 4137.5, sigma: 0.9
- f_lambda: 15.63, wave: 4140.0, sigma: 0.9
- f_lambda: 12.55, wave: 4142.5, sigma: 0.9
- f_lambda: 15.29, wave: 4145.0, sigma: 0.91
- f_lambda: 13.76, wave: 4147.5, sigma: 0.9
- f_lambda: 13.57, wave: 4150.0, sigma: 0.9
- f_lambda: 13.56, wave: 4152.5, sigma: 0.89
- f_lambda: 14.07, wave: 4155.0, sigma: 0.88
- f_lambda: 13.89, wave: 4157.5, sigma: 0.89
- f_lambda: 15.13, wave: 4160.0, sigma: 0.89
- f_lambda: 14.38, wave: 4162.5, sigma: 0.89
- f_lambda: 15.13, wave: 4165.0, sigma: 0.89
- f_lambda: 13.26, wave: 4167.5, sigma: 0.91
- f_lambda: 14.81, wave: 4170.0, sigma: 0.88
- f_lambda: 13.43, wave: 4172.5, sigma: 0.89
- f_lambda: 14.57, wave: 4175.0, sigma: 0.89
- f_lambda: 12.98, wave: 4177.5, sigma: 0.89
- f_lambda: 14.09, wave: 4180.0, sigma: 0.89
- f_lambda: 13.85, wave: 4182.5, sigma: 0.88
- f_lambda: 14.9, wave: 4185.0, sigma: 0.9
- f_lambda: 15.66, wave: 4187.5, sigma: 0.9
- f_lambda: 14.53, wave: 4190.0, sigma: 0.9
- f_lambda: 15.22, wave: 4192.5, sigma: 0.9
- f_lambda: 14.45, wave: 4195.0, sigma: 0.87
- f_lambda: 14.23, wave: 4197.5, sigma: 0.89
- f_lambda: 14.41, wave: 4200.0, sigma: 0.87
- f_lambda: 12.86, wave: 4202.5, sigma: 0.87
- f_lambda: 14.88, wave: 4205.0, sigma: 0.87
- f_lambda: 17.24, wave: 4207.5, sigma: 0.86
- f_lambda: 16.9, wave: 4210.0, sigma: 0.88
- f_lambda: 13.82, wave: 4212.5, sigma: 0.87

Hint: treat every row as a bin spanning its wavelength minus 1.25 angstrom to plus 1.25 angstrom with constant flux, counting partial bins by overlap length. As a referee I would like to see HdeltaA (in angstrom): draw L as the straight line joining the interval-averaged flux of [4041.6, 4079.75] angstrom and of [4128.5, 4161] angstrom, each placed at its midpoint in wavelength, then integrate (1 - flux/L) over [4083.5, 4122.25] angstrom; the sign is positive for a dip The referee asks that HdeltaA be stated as -2.27 angstrom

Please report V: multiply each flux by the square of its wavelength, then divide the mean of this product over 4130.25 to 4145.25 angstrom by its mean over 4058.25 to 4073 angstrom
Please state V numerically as 1.1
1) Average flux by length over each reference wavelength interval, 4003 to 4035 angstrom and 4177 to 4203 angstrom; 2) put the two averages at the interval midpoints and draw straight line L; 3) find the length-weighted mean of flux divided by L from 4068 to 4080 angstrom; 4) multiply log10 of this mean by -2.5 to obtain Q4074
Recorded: 0.11 mag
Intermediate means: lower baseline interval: 15.9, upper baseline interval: 14.4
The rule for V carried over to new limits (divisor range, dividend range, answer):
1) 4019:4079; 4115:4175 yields 1.03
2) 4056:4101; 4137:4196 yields 1.05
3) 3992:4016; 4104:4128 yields 1.11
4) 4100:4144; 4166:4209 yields 1.04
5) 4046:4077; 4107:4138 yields 1.11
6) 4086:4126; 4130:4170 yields 0.99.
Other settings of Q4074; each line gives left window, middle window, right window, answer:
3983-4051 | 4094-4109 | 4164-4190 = 0.09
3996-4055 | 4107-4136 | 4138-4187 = -0.02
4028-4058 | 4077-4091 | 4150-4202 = -0.09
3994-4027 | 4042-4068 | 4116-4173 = 0.12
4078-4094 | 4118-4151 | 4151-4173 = 0.03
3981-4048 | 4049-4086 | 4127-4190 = 0.04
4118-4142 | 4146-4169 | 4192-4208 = 0.04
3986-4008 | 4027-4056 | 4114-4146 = -0.04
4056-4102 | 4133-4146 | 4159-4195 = -0.01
